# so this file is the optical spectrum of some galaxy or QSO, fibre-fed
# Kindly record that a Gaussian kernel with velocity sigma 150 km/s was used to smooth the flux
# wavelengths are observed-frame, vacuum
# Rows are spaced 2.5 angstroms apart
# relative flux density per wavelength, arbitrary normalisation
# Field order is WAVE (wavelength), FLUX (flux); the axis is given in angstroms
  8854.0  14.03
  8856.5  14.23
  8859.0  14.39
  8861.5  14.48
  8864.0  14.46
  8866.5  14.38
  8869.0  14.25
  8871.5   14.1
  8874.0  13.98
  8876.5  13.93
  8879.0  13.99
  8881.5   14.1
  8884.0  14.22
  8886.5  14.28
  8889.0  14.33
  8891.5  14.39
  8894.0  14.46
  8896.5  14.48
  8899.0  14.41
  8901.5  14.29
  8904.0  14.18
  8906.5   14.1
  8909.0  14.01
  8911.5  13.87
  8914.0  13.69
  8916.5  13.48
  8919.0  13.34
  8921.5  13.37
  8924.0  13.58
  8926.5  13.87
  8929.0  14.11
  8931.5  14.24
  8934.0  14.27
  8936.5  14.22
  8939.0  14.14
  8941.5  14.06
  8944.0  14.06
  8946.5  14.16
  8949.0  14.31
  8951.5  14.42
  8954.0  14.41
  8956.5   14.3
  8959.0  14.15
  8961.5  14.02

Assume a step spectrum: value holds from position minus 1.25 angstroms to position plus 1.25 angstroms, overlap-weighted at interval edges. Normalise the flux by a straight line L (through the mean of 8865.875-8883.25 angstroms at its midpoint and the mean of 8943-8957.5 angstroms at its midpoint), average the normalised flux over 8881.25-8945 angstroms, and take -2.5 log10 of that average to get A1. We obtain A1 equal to 0.01 mag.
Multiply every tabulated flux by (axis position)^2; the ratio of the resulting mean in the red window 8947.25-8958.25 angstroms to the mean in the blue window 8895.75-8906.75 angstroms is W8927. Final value 1.0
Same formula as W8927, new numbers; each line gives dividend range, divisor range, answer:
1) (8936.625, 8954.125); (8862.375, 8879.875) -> 1.02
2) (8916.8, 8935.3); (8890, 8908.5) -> 0.97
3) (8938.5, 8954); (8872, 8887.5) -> 1.02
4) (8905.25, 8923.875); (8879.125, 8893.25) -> 0.97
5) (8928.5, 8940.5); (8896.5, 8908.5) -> 1.00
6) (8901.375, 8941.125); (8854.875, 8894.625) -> 0.99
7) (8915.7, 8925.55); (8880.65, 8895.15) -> 0.95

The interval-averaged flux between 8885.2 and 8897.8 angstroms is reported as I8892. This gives 14.4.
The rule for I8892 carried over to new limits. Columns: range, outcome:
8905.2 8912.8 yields 14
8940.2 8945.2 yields 14.1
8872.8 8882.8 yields 14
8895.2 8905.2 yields 14.3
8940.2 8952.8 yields 14.2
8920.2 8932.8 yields 13.8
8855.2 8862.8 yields 14.4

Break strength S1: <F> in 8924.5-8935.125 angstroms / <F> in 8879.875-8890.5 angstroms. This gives 1.0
